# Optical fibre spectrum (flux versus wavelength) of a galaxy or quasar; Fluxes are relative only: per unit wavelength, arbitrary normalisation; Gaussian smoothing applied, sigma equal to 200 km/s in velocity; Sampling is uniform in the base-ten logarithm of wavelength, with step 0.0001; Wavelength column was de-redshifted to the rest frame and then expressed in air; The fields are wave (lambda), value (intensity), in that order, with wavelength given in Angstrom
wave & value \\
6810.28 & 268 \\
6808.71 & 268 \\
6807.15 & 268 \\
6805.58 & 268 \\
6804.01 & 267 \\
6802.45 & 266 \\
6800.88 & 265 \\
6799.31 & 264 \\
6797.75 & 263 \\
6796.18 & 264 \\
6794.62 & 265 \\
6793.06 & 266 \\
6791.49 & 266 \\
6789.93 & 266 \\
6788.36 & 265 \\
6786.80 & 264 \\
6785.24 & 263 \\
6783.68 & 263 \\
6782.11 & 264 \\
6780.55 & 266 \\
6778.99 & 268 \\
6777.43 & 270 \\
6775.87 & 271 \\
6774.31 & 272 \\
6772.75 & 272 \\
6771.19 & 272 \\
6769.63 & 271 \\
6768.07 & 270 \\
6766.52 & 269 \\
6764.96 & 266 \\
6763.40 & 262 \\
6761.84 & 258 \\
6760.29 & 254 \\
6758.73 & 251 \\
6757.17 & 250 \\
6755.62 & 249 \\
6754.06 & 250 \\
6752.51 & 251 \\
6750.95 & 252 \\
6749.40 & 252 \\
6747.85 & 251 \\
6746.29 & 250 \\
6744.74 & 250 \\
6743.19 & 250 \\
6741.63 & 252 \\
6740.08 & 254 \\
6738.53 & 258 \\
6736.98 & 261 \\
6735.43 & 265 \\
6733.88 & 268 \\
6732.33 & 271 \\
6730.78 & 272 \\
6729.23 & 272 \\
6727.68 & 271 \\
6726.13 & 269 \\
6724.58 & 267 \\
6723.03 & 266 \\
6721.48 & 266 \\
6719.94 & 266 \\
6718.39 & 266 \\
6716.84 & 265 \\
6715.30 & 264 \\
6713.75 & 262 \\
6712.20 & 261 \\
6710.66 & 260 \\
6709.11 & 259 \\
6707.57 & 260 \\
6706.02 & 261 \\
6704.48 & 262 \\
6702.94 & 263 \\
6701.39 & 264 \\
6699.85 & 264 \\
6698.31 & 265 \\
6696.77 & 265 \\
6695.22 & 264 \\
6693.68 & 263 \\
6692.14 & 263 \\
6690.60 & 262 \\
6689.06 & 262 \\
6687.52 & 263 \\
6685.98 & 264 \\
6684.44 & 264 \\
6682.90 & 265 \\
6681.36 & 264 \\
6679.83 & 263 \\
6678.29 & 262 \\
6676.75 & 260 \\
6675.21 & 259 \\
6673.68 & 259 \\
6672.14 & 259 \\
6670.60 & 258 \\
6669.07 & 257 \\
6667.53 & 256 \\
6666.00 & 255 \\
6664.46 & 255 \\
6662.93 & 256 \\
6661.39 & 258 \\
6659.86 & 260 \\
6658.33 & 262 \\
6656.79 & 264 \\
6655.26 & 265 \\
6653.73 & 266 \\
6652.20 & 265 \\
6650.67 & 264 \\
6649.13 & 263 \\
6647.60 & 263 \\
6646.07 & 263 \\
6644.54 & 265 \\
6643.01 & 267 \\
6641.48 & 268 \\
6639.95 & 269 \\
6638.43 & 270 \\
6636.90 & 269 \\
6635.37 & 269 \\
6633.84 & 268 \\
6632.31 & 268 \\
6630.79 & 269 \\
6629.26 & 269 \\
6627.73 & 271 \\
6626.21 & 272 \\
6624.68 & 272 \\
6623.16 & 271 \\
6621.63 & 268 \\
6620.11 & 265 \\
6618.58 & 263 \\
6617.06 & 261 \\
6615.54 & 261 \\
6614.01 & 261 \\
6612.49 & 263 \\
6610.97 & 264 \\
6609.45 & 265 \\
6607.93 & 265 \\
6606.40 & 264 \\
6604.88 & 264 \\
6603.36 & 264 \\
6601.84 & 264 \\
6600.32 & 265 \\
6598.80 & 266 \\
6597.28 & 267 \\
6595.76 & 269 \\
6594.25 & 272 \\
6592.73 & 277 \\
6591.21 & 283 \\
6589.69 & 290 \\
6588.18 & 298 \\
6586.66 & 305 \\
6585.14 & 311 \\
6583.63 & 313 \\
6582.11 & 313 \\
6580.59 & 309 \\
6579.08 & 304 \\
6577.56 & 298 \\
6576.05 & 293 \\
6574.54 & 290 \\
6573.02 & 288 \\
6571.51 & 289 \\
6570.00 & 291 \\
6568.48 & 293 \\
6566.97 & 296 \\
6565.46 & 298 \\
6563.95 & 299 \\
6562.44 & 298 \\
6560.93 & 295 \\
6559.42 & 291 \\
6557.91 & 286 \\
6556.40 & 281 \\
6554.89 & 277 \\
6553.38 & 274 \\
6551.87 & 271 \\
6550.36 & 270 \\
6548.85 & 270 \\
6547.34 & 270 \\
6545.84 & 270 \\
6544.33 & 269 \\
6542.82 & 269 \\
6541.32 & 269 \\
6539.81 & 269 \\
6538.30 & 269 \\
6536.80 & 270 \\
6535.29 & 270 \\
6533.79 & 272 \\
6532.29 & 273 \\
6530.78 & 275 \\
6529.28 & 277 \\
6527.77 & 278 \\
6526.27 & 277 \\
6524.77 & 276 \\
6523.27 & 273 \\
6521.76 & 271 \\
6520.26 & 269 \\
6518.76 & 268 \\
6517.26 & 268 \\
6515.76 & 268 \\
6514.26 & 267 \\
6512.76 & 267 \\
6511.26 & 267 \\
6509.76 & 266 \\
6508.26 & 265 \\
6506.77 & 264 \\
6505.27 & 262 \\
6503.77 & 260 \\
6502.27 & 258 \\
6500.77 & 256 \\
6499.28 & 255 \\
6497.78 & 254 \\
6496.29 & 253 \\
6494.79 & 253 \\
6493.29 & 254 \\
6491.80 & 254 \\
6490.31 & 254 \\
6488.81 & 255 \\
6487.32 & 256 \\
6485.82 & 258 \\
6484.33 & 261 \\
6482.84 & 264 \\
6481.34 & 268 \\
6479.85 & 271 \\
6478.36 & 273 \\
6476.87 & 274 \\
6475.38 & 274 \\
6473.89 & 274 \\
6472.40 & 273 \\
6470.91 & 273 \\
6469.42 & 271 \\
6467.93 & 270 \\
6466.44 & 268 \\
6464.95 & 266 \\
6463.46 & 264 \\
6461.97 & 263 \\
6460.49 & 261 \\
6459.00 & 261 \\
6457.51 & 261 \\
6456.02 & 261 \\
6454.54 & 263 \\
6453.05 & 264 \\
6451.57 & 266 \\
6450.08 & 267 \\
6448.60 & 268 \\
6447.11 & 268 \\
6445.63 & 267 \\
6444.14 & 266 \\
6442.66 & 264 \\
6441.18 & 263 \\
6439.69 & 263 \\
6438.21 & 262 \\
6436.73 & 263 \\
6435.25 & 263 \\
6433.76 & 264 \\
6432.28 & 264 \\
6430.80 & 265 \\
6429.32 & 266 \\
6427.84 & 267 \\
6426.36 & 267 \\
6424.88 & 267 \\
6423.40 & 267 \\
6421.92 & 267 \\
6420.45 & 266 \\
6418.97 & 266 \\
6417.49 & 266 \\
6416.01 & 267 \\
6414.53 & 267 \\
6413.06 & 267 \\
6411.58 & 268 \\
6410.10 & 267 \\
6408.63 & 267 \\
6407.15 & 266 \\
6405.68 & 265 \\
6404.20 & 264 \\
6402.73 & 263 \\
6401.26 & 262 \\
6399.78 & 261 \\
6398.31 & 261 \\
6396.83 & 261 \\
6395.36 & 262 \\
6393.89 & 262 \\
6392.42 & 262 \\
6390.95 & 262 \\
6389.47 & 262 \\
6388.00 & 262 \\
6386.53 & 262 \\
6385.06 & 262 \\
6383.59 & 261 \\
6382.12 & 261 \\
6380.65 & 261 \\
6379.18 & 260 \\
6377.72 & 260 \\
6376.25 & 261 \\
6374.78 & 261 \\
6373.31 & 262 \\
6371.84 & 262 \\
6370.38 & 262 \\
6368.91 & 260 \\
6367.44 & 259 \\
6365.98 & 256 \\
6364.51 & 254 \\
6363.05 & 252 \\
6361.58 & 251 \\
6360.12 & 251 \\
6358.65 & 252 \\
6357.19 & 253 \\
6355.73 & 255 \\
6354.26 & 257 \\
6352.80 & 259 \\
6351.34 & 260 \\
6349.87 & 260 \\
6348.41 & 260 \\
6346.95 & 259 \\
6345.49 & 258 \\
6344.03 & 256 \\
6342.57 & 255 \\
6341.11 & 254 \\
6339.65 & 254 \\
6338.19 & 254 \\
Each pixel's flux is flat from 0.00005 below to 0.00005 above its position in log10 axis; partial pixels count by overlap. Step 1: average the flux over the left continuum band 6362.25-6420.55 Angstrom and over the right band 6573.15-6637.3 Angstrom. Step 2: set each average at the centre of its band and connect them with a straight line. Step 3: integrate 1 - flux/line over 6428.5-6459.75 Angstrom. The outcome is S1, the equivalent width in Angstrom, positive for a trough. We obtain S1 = 0.2 Angstrom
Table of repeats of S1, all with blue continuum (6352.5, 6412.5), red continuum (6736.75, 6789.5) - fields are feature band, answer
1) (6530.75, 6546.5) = -0.61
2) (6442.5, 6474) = -0.72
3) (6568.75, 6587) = -2.79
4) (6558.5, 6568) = -1.30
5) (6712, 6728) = -0.35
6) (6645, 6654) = -0.13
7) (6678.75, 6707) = -0.35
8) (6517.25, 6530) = -0.64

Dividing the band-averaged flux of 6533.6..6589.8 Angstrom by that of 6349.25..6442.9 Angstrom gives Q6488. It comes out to 1.1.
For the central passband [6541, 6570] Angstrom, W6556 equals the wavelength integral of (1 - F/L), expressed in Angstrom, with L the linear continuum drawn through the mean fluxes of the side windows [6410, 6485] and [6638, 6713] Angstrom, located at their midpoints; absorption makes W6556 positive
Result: -1.9 Angstrom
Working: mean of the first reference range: 266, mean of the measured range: 282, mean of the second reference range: 262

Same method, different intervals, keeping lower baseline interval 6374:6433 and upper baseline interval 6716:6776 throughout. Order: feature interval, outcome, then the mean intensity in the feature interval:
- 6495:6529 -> -0.31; 265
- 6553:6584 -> -3.70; 294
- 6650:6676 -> 0.22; 260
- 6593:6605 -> -0.20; 267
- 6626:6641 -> -0.40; 269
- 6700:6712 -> 0.02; 261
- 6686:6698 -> -0.06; 263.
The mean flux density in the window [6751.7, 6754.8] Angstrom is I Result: 250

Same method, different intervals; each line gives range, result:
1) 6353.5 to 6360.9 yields 254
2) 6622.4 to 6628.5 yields 272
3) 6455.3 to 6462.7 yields 261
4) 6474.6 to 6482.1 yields 272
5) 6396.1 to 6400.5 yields 261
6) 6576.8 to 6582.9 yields 306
